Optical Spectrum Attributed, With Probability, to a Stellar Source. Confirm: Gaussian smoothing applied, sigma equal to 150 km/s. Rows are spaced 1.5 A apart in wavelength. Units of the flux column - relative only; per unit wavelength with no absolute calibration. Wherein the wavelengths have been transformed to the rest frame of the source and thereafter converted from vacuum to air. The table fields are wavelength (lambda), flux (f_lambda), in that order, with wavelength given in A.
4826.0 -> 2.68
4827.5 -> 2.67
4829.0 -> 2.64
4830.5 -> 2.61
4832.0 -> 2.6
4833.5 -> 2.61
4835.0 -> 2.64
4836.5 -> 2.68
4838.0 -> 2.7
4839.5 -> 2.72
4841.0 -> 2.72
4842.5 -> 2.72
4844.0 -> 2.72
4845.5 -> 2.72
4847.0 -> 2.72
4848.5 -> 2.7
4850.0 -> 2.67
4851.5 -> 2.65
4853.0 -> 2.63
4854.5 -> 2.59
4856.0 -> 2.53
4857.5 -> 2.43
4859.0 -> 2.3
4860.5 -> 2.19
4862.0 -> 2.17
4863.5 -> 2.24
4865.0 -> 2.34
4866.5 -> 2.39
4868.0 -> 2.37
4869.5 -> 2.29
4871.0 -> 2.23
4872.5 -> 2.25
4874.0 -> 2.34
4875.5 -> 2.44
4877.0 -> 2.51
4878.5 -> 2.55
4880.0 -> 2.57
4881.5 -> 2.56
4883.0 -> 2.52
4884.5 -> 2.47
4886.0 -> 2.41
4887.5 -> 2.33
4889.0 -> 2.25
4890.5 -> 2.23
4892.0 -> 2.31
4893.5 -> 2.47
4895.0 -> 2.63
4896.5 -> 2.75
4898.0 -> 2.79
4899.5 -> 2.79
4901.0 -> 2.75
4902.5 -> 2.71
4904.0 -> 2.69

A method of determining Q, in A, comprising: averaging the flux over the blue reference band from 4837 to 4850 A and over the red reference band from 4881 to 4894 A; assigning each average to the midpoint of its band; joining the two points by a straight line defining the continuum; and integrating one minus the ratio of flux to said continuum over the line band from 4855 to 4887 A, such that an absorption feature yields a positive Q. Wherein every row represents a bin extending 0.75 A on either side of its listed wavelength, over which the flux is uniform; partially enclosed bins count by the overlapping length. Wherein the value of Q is 1.5 A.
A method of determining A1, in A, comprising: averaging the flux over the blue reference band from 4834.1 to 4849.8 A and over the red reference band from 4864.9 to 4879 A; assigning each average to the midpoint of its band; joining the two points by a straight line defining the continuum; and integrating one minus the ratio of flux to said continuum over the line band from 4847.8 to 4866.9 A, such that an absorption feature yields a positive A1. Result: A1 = 0.6 A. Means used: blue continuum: 2.7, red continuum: 2.37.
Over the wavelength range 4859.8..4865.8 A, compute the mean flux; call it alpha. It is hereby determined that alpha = 2.24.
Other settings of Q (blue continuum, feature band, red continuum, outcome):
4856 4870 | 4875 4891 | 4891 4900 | 0.32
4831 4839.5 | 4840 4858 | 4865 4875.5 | -0.94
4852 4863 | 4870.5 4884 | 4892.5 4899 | 0.47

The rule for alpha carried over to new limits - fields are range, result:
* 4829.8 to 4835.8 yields 2.62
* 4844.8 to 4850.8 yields 2.7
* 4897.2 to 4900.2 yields 2.79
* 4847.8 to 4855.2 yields 2.65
